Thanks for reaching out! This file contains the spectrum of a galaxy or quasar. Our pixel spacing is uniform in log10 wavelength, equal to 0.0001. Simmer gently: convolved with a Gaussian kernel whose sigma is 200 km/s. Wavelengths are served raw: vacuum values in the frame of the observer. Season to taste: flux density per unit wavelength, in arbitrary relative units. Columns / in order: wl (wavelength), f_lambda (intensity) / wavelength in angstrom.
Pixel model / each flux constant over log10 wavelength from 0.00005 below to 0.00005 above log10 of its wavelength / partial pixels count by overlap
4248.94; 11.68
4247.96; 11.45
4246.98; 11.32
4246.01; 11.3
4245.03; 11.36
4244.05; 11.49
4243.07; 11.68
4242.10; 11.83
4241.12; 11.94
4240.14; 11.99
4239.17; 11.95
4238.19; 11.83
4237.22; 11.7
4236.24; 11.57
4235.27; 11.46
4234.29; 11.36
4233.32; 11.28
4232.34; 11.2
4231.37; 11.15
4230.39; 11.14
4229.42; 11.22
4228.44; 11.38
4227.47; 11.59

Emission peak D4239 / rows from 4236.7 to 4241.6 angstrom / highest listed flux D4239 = 11.99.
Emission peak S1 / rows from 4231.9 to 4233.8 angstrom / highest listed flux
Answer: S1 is 11.28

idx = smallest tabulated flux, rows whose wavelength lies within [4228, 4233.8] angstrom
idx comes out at 11.14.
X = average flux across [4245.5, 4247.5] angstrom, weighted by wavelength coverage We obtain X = 11.3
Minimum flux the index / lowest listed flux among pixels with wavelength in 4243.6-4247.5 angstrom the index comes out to 11.3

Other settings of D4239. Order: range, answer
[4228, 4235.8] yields 11.46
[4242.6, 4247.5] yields 11.68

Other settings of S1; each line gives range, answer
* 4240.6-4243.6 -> 11.94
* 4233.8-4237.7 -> 11.7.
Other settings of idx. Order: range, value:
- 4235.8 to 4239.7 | 11.57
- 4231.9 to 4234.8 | 11.2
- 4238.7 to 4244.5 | 11.49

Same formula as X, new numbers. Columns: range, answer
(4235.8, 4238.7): 11.7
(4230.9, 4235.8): 11.3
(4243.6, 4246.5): 11.4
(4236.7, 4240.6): 11.9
